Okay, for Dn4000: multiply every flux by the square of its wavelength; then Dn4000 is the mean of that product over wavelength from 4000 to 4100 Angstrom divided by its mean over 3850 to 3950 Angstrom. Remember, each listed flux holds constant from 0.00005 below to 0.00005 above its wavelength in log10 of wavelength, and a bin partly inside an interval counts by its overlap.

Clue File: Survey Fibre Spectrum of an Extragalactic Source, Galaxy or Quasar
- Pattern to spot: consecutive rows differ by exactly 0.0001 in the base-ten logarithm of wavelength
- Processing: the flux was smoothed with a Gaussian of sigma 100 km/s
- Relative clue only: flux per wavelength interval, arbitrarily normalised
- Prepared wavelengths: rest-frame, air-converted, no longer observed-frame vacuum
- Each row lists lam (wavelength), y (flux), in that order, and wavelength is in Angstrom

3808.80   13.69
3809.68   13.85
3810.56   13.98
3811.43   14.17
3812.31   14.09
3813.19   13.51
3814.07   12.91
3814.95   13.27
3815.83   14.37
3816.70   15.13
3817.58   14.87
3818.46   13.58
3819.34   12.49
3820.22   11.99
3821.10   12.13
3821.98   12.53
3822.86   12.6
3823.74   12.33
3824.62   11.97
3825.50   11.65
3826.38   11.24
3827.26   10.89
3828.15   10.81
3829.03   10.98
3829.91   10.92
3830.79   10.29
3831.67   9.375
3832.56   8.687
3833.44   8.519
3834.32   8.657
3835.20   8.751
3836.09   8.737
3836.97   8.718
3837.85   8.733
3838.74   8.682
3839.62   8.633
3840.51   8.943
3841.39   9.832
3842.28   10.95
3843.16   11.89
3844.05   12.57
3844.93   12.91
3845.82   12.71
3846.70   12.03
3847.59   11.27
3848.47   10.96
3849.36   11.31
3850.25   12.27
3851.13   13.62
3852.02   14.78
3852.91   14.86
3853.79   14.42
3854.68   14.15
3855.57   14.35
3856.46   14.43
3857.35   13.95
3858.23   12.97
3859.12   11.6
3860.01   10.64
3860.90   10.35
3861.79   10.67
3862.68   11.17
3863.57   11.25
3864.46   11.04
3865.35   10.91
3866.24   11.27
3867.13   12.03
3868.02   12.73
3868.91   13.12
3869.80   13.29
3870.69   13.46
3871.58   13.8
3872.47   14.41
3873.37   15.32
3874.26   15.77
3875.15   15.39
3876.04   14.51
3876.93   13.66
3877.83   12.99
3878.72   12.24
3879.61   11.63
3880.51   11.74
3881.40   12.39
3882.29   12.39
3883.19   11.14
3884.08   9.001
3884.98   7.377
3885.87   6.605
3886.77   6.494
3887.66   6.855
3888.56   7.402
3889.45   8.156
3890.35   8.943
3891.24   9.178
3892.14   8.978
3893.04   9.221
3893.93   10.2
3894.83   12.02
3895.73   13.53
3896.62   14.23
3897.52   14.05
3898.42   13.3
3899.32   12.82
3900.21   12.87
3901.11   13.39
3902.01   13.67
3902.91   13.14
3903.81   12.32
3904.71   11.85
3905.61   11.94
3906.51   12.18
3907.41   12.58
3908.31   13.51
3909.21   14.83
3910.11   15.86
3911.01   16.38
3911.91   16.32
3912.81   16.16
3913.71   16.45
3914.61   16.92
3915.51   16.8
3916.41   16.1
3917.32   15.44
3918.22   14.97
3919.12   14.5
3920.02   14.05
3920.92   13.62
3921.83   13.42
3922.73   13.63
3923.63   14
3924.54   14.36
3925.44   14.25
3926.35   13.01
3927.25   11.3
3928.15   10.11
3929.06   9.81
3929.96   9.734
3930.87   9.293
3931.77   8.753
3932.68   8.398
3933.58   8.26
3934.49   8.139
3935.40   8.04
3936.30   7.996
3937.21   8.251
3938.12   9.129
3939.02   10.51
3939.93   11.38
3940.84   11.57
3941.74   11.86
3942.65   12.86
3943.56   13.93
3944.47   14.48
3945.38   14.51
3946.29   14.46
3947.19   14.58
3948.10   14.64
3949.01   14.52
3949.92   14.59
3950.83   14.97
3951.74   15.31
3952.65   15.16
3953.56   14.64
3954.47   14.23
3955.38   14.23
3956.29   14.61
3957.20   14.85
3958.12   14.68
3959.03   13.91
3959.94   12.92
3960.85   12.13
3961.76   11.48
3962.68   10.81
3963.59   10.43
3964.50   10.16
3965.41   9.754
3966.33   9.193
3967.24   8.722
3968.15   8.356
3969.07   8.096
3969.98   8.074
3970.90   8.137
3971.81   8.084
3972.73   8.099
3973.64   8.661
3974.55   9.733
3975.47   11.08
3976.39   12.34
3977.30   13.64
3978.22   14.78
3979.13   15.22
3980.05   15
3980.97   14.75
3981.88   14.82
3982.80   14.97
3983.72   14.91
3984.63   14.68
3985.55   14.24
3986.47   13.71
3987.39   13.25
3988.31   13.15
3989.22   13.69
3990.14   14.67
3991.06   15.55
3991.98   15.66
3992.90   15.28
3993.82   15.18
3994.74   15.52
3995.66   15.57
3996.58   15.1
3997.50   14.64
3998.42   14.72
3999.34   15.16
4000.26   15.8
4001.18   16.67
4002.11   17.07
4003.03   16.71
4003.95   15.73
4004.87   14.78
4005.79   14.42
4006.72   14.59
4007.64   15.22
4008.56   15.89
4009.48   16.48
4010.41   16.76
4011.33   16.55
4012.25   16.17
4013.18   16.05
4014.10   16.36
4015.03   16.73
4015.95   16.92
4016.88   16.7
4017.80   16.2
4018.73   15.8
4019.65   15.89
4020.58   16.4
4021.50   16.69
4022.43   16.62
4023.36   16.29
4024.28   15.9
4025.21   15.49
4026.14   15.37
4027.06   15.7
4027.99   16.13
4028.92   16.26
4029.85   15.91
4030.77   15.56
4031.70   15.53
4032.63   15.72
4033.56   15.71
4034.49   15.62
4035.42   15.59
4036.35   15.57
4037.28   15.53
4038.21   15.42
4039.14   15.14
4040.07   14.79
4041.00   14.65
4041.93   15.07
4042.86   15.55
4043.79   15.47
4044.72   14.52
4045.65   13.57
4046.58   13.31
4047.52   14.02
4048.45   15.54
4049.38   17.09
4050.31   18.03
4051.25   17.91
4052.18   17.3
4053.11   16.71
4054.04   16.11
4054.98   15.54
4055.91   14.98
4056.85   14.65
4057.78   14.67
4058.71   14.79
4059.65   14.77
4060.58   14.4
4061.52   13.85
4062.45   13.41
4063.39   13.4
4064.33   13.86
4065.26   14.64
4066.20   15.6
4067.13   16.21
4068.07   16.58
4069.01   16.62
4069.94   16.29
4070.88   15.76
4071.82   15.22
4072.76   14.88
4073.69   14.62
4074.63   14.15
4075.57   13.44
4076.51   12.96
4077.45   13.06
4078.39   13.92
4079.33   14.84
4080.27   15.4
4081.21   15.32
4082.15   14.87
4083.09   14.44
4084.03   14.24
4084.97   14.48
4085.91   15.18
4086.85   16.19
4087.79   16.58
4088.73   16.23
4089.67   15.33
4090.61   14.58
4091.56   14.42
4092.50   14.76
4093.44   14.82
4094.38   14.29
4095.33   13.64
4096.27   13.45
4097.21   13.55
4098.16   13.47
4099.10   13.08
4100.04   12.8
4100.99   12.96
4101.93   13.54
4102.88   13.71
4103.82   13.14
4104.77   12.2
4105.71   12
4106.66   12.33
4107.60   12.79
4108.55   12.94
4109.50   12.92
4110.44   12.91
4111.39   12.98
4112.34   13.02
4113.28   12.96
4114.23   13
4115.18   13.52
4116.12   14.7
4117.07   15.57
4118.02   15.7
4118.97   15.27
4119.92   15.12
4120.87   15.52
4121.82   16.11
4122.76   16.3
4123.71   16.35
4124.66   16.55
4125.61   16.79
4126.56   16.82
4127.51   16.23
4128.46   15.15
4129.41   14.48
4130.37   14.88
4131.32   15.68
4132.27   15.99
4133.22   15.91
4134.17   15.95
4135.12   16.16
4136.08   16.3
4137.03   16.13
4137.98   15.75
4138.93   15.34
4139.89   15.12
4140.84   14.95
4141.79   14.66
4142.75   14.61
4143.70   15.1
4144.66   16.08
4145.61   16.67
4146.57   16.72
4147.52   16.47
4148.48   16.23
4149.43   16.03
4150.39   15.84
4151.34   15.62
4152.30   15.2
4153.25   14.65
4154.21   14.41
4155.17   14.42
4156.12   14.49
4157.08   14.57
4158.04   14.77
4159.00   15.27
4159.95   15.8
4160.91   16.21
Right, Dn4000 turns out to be 1.3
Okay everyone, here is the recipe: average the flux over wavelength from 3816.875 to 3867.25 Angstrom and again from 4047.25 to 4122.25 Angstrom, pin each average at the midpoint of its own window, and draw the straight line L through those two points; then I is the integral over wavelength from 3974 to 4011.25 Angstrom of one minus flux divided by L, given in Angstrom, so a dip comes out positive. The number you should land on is -3.8 Angstrom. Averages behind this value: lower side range 11.5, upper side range 14.6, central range 14.8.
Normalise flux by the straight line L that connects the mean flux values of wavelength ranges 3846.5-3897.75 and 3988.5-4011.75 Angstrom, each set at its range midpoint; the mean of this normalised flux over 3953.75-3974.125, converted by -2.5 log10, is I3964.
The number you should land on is 0.299 mag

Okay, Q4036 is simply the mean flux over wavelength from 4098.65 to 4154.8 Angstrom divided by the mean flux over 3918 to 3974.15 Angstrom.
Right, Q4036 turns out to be 1.26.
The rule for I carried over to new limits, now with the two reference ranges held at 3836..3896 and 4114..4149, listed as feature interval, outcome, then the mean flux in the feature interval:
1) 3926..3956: 1.9 Angstrom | 11.9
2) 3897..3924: -4.4 Angstrom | 14.2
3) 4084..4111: 2.2 Angstrom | 13.9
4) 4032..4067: -2.1 Angstrom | 15.2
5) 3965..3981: 3.2 Angstrom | 10.5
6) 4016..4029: -2.0 Angstrom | 16.1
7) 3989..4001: -1.5 Angstrom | 15.2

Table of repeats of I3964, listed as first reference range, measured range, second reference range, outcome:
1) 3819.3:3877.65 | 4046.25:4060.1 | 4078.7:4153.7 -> -0.12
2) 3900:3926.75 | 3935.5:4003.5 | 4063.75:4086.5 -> 0.12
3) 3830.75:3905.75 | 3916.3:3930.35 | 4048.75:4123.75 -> -0.08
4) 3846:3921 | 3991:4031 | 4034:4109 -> -0.13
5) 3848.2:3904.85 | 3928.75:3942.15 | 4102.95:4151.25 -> 0.33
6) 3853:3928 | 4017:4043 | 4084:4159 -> -0.13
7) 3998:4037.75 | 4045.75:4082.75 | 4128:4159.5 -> 0.05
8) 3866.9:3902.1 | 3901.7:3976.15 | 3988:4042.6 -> 0.08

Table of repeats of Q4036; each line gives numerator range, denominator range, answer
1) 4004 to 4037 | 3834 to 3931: 1.30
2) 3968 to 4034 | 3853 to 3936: 1.19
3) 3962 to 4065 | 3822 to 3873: 1.26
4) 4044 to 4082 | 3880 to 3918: 1.23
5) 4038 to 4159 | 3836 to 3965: 1.21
